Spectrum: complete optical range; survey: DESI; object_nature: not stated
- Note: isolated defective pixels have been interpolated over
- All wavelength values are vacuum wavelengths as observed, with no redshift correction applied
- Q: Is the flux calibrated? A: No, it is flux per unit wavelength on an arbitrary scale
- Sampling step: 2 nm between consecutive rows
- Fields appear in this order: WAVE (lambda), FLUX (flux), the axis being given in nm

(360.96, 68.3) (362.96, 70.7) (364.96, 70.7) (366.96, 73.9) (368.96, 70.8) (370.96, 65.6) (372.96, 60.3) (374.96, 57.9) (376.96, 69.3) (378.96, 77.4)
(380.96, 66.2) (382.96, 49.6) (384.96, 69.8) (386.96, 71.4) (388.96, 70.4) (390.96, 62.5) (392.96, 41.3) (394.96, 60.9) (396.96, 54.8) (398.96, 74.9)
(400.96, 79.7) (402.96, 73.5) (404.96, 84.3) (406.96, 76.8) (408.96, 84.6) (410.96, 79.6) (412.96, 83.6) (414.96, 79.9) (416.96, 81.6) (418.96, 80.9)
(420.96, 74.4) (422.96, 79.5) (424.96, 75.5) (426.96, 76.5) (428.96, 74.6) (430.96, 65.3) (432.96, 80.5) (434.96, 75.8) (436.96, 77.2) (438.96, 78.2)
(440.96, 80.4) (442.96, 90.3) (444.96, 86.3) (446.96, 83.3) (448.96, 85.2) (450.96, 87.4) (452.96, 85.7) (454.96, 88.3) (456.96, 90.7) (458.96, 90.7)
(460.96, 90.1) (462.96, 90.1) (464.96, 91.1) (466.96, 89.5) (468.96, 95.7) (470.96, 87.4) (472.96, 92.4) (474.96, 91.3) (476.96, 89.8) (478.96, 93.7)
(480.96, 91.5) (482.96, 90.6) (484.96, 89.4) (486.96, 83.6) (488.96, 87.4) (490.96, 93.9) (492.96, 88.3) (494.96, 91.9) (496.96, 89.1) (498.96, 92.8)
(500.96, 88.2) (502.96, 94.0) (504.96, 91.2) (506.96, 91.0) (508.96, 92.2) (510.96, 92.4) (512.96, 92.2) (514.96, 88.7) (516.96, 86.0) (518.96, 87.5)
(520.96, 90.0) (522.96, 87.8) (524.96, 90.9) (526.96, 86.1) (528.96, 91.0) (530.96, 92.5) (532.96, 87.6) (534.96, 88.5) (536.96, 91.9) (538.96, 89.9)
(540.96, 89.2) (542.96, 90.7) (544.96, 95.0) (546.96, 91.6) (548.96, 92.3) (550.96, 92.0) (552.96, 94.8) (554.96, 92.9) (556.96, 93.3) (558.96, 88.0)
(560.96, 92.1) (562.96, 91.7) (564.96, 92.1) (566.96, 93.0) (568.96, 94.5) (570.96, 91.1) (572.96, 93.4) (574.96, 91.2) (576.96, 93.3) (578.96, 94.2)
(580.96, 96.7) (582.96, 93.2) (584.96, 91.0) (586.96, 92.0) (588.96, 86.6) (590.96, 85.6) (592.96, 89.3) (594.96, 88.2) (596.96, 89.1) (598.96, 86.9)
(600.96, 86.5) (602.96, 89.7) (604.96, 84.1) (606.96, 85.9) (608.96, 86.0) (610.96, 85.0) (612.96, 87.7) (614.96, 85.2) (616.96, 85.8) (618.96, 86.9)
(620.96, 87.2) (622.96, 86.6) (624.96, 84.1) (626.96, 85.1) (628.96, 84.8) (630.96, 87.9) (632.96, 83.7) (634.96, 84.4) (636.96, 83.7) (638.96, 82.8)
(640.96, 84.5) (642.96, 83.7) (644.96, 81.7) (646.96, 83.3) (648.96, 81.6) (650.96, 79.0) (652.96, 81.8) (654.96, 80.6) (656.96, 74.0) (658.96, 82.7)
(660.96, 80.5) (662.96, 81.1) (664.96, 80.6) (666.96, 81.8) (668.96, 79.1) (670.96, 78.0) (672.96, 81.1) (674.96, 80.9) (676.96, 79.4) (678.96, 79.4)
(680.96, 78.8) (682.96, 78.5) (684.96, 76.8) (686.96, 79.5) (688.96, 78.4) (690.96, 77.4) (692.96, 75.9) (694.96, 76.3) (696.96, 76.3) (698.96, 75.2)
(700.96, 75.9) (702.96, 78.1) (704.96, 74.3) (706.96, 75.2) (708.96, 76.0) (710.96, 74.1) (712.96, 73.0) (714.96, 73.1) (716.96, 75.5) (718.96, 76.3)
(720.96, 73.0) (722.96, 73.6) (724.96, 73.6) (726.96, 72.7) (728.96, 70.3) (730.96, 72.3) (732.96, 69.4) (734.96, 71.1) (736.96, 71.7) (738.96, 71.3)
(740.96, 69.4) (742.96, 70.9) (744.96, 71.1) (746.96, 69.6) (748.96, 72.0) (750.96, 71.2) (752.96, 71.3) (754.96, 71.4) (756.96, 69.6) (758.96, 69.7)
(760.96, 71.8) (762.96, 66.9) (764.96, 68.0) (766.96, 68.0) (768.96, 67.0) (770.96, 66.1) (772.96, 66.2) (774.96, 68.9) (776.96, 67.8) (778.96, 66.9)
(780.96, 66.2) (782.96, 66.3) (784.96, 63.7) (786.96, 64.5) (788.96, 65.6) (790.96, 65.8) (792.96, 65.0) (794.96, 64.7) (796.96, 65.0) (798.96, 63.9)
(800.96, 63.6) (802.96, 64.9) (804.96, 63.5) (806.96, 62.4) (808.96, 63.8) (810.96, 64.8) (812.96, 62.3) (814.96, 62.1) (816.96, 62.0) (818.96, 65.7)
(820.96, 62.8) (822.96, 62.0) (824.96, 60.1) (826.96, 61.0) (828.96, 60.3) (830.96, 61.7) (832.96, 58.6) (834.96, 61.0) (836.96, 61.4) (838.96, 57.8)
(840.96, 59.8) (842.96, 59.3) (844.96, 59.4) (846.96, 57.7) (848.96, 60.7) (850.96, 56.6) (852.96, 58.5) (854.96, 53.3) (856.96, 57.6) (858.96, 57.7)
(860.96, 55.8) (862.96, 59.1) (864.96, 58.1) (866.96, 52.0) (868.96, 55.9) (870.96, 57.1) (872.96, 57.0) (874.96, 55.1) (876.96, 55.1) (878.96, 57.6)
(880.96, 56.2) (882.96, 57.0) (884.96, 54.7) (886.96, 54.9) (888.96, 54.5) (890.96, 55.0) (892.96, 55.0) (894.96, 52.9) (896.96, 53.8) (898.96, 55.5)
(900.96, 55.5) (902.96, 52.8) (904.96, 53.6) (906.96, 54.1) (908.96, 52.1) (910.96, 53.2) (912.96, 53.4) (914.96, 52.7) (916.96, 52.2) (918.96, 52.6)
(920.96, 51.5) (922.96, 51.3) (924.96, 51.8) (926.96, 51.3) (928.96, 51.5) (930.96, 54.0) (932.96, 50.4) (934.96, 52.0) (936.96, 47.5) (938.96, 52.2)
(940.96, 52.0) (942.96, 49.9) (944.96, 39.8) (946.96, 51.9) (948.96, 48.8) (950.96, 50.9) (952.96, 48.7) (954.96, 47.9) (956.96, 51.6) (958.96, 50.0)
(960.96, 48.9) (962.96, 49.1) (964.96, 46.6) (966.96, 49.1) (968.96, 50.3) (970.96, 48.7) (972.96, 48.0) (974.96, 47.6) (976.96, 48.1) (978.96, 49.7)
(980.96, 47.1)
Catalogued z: 0.000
